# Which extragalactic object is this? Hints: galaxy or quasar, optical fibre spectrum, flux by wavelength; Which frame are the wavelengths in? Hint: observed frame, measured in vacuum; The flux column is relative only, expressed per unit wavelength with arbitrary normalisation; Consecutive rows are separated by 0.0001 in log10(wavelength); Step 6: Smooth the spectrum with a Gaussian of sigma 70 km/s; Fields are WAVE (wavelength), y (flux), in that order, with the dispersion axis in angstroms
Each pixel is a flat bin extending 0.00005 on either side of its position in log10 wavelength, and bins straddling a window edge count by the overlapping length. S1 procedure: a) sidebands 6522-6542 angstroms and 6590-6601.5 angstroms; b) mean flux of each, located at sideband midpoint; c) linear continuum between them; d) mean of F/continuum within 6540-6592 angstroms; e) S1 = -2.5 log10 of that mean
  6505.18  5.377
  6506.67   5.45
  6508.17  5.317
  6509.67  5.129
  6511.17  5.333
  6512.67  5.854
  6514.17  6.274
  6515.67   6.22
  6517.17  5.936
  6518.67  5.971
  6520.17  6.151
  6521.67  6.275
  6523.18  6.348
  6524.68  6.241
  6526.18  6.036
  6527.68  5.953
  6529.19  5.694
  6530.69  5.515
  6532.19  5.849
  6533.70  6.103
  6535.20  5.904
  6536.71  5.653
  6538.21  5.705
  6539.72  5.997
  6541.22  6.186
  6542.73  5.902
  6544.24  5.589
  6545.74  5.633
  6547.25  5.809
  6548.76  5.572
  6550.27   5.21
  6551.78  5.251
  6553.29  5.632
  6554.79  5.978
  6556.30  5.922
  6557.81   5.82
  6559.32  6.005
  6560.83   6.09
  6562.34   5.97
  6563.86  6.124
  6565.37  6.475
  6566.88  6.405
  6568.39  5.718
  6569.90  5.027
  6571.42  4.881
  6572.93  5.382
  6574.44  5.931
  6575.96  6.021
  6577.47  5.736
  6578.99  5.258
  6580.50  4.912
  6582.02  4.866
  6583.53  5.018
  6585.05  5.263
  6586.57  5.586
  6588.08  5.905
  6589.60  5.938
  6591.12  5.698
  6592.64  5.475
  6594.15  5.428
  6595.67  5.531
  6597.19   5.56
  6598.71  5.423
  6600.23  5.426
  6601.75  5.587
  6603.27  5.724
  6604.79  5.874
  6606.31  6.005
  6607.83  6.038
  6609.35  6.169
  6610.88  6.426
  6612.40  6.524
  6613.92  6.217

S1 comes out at 0.01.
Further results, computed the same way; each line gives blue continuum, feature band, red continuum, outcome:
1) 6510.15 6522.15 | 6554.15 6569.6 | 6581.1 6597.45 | -0.067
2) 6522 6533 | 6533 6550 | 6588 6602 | 0.014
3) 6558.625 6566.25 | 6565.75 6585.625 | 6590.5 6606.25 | 0.095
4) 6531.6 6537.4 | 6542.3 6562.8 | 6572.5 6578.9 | 0.014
